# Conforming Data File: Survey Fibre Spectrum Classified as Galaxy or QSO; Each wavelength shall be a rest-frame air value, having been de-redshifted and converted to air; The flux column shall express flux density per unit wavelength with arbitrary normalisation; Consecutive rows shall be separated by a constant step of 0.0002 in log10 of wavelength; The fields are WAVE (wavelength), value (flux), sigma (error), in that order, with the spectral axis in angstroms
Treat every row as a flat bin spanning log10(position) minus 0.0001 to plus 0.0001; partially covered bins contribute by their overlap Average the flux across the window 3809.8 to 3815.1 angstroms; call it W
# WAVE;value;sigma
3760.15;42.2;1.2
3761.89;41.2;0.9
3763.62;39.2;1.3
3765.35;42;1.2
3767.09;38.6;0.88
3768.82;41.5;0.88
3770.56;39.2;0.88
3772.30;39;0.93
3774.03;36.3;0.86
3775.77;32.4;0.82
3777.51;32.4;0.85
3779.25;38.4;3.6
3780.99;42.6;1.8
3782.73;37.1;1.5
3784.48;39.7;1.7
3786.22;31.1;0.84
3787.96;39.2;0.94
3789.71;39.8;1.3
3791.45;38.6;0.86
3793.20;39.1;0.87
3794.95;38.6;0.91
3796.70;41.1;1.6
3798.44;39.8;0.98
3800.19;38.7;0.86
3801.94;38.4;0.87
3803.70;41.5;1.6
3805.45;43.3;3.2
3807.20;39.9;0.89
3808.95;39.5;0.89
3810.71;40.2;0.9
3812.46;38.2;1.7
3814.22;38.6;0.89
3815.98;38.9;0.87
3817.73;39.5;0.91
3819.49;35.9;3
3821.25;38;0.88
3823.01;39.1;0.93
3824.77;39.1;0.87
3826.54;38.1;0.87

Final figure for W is 39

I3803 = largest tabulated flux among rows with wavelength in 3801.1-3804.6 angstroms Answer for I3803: 41.5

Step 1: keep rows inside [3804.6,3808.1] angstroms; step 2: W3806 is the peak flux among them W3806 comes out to 43.3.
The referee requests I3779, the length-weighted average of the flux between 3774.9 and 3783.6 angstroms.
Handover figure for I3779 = 36.6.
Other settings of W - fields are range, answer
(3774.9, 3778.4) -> 32.4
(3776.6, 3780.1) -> 35.3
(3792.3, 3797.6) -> 39.6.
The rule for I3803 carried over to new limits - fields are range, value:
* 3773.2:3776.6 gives 36.3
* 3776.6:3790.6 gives 42.6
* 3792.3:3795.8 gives 39.1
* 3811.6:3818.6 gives 39.5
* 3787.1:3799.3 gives 41.1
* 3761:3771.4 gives 42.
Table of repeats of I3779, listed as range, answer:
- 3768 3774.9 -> 39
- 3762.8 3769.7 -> 40.3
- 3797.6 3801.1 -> 39.2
